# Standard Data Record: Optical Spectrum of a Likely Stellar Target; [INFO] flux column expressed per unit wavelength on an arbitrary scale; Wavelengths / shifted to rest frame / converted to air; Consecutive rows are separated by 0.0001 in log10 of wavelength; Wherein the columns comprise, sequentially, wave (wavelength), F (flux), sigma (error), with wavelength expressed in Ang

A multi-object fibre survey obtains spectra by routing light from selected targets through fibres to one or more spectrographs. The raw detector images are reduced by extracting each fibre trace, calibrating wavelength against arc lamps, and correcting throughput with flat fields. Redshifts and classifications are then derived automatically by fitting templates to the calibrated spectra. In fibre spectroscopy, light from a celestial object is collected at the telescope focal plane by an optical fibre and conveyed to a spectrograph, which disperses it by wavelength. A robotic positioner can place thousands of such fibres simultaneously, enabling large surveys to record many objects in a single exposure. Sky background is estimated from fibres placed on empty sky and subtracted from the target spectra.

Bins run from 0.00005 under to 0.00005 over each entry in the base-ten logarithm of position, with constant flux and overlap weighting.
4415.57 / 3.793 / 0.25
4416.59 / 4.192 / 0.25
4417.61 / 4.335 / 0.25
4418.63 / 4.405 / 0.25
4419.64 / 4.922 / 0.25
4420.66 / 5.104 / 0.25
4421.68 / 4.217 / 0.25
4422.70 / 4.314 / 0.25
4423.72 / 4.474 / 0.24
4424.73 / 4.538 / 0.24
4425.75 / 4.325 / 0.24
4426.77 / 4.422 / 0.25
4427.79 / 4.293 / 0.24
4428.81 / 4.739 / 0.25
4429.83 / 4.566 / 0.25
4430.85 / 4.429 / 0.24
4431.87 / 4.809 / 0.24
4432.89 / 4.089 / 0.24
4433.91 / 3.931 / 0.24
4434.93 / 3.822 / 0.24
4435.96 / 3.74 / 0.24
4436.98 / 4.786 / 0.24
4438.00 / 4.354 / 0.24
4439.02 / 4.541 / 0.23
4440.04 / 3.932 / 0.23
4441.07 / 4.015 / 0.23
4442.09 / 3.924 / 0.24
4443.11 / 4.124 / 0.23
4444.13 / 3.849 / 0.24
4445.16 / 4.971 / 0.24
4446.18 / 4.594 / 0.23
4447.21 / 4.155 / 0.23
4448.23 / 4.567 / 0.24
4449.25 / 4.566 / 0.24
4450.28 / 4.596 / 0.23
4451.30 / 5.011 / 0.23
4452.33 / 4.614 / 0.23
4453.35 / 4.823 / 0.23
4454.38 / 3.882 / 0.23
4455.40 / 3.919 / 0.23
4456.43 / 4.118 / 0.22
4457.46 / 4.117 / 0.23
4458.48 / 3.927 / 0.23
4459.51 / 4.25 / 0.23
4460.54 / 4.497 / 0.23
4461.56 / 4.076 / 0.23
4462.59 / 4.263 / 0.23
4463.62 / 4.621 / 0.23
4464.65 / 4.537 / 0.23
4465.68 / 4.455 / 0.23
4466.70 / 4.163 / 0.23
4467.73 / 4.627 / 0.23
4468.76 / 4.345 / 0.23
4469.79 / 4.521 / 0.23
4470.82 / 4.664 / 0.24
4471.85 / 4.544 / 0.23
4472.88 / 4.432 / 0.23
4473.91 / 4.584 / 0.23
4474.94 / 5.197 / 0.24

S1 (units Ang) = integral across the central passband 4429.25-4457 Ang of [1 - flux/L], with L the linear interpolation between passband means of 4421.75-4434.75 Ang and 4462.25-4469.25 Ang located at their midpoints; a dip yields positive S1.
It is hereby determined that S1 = 0.53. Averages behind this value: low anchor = 4.39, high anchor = 4.43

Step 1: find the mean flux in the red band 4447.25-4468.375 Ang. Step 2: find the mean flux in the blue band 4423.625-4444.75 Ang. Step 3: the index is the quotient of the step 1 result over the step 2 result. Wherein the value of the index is 1.0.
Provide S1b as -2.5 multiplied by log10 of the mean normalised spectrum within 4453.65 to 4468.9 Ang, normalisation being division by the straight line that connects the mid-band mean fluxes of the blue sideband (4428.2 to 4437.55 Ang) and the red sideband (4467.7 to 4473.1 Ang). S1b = 0.05 mag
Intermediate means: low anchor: 4.32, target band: 4.26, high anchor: 4.51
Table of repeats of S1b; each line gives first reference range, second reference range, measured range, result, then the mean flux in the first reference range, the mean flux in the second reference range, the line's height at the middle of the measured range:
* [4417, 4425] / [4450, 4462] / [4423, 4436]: 0.04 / 4.54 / 4.32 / 4.48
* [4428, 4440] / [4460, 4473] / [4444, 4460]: 0.00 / 4.33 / 4.44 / 4.39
